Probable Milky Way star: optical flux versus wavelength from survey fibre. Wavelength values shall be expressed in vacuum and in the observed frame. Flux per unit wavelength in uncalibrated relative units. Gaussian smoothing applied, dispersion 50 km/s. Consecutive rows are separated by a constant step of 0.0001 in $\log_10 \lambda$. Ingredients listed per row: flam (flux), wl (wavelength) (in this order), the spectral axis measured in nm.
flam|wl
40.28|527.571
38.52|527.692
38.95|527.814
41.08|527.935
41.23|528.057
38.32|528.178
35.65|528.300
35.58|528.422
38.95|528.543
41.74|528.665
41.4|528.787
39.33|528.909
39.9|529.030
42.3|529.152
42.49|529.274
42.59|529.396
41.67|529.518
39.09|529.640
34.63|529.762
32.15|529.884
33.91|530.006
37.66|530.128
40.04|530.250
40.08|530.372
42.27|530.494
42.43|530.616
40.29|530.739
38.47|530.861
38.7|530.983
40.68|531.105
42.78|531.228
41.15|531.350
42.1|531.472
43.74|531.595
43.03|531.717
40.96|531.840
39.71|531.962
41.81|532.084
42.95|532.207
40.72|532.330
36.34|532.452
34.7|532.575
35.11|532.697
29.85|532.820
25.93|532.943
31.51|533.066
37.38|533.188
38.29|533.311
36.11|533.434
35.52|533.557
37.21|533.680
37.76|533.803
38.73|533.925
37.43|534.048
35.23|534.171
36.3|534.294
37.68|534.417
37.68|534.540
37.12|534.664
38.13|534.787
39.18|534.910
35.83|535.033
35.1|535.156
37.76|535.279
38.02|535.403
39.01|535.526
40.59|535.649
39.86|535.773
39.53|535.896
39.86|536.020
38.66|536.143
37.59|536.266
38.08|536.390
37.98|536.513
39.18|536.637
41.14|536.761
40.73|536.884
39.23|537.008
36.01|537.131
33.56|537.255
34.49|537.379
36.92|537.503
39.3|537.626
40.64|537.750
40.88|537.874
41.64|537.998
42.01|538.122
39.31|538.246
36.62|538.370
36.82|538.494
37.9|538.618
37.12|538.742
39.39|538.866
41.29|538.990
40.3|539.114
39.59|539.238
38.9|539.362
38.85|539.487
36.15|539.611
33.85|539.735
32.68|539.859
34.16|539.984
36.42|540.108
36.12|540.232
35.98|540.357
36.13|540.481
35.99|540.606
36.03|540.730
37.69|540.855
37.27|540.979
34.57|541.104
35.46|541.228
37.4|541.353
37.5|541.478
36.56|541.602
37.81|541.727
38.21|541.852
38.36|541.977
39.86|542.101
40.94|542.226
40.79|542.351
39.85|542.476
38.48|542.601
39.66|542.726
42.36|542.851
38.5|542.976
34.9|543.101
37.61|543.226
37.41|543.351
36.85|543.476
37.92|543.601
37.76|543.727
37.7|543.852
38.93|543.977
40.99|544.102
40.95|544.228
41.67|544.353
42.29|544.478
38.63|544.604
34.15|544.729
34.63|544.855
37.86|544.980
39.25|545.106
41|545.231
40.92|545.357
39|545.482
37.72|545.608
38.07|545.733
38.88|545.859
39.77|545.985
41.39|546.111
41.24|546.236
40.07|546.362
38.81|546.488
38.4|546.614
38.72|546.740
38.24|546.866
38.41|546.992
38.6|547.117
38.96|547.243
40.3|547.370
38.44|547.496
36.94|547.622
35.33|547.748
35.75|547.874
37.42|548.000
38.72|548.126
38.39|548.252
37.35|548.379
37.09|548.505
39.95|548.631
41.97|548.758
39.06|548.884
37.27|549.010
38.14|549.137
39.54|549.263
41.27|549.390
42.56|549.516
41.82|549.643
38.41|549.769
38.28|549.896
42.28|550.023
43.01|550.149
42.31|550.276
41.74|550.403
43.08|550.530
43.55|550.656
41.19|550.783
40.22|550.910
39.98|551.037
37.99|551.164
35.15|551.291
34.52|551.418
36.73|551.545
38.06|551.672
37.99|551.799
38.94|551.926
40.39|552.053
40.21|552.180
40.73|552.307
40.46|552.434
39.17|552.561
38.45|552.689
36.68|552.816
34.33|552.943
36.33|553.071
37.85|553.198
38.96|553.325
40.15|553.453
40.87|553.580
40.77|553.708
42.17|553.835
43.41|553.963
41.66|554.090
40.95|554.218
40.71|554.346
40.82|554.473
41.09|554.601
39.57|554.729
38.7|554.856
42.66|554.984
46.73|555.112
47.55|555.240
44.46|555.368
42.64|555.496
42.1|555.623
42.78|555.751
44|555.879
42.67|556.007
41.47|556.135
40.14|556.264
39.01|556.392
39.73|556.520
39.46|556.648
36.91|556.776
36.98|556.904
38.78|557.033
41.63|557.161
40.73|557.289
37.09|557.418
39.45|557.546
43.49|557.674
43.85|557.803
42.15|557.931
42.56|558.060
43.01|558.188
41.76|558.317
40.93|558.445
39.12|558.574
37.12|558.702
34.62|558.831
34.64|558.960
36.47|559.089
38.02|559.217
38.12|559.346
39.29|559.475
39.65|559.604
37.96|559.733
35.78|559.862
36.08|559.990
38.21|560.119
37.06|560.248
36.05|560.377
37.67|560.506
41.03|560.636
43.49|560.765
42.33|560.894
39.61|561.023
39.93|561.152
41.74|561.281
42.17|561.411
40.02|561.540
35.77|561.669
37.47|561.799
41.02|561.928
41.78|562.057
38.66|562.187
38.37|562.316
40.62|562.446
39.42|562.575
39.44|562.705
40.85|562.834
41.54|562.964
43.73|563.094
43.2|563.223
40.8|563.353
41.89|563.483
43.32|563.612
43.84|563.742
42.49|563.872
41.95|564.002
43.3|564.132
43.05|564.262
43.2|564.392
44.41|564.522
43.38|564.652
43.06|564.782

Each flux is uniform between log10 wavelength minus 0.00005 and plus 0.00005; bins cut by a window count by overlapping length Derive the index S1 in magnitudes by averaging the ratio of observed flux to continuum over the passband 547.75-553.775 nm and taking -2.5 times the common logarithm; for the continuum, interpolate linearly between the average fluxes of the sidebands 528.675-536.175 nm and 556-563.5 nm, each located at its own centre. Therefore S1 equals 0.00 mag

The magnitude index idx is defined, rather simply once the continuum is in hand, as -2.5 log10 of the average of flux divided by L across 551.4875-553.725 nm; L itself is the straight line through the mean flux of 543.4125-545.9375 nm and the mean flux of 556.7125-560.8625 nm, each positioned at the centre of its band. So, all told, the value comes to 0.01 mag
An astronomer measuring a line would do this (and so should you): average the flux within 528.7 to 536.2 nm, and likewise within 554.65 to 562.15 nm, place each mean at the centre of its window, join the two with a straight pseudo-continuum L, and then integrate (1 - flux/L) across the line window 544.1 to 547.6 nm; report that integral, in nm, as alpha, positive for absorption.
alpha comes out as 0.02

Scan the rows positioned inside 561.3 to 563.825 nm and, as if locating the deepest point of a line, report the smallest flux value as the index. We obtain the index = 35.77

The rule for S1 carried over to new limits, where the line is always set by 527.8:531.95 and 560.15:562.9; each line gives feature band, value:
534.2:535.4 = 0.08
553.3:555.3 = -0.05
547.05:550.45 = 0.01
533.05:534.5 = 0.09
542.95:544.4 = 0.04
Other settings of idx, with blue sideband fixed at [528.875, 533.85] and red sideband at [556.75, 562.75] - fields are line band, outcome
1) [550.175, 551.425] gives -0.032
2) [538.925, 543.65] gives 0.036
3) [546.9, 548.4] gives 0.032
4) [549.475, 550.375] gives -0.057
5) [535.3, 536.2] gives -0.015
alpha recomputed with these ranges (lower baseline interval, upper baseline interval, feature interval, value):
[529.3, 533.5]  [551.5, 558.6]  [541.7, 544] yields 0.05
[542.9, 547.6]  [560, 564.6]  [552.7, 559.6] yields -0.04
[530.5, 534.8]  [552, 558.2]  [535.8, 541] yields 0.12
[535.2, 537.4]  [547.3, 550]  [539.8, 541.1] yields 0.09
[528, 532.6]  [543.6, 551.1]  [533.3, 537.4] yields 0.19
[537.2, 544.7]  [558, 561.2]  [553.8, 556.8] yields -0.24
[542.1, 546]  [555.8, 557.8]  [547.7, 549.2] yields 0.05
